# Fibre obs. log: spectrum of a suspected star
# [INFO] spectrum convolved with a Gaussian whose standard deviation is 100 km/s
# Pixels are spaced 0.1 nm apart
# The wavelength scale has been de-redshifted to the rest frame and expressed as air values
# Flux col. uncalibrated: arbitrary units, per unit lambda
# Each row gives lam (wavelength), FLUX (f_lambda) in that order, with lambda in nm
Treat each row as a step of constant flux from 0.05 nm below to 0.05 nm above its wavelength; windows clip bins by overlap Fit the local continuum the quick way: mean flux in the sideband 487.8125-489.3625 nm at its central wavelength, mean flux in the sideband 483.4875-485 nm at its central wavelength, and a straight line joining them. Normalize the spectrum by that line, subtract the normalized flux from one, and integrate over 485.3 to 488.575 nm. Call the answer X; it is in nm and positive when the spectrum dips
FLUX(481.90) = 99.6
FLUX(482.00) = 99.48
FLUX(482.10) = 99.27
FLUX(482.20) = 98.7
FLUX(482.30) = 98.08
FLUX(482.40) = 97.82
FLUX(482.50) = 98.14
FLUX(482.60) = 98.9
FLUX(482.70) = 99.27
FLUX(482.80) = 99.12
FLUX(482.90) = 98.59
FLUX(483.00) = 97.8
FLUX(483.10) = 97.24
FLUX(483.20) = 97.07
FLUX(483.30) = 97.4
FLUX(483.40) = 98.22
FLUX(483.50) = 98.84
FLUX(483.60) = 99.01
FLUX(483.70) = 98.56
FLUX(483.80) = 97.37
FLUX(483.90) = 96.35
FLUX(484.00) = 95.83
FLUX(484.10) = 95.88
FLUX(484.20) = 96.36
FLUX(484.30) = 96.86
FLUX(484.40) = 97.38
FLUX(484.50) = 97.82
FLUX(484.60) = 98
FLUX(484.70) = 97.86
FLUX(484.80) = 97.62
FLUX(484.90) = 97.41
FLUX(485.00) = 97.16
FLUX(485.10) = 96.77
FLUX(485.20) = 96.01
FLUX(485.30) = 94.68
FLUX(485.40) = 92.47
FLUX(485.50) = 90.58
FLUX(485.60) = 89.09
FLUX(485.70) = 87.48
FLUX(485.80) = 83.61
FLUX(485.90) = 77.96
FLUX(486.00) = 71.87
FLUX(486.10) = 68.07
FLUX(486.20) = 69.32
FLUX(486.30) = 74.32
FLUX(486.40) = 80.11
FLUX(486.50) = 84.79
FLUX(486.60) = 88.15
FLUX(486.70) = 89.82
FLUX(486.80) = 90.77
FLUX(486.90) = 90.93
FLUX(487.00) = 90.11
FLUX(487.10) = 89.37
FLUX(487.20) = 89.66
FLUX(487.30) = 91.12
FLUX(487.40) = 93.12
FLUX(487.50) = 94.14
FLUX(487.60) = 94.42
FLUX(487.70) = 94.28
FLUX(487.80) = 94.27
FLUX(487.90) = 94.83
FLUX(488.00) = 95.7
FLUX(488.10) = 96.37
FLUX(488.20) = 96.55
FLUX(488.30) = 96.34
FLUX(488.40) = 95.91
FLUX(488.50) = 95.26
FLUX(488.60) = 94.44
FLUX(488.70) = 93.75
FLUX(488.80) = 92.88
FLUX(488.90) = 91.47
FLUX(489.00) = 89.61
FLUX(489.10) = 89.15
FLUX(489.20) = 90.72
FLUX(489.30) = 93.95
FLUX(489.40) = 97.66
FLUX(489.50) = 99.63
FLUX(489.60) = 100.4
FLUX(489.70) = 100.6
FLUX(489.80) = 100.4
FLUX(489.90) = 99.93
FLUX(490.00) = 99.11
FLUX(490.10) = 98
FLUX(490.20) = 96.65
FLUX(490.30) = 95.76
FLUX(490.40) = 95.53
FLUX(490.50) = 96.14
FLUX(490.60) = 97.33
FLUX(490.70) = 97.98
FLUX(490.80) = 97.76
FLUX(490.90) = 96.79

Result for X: 0.22 nm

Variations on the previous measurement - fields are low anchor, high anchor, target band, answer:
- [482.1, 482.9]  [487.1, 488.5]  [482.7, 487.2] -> 0.22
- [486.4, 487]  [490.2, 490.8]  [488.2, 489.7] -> -0.02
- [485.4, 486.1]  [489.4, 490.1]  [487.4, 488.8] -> -0.03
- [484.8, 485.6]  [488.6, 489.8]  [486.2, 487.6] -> 0.10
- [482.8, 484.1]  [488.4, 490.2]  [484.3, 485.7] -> 0.03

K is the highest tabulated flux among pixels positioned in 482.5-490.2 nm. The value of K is 100.6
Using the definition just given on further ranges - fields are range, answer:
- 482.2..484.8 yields 99.27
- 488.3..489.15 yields 96.34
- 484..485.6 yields 98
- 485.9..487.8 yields 94.42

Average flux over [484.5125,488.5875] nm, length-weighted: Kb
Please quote 90.3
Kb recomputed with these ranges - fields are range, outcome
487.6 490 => 95.5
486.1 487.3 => 84.7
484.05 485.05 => 97.2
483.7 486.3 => 91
